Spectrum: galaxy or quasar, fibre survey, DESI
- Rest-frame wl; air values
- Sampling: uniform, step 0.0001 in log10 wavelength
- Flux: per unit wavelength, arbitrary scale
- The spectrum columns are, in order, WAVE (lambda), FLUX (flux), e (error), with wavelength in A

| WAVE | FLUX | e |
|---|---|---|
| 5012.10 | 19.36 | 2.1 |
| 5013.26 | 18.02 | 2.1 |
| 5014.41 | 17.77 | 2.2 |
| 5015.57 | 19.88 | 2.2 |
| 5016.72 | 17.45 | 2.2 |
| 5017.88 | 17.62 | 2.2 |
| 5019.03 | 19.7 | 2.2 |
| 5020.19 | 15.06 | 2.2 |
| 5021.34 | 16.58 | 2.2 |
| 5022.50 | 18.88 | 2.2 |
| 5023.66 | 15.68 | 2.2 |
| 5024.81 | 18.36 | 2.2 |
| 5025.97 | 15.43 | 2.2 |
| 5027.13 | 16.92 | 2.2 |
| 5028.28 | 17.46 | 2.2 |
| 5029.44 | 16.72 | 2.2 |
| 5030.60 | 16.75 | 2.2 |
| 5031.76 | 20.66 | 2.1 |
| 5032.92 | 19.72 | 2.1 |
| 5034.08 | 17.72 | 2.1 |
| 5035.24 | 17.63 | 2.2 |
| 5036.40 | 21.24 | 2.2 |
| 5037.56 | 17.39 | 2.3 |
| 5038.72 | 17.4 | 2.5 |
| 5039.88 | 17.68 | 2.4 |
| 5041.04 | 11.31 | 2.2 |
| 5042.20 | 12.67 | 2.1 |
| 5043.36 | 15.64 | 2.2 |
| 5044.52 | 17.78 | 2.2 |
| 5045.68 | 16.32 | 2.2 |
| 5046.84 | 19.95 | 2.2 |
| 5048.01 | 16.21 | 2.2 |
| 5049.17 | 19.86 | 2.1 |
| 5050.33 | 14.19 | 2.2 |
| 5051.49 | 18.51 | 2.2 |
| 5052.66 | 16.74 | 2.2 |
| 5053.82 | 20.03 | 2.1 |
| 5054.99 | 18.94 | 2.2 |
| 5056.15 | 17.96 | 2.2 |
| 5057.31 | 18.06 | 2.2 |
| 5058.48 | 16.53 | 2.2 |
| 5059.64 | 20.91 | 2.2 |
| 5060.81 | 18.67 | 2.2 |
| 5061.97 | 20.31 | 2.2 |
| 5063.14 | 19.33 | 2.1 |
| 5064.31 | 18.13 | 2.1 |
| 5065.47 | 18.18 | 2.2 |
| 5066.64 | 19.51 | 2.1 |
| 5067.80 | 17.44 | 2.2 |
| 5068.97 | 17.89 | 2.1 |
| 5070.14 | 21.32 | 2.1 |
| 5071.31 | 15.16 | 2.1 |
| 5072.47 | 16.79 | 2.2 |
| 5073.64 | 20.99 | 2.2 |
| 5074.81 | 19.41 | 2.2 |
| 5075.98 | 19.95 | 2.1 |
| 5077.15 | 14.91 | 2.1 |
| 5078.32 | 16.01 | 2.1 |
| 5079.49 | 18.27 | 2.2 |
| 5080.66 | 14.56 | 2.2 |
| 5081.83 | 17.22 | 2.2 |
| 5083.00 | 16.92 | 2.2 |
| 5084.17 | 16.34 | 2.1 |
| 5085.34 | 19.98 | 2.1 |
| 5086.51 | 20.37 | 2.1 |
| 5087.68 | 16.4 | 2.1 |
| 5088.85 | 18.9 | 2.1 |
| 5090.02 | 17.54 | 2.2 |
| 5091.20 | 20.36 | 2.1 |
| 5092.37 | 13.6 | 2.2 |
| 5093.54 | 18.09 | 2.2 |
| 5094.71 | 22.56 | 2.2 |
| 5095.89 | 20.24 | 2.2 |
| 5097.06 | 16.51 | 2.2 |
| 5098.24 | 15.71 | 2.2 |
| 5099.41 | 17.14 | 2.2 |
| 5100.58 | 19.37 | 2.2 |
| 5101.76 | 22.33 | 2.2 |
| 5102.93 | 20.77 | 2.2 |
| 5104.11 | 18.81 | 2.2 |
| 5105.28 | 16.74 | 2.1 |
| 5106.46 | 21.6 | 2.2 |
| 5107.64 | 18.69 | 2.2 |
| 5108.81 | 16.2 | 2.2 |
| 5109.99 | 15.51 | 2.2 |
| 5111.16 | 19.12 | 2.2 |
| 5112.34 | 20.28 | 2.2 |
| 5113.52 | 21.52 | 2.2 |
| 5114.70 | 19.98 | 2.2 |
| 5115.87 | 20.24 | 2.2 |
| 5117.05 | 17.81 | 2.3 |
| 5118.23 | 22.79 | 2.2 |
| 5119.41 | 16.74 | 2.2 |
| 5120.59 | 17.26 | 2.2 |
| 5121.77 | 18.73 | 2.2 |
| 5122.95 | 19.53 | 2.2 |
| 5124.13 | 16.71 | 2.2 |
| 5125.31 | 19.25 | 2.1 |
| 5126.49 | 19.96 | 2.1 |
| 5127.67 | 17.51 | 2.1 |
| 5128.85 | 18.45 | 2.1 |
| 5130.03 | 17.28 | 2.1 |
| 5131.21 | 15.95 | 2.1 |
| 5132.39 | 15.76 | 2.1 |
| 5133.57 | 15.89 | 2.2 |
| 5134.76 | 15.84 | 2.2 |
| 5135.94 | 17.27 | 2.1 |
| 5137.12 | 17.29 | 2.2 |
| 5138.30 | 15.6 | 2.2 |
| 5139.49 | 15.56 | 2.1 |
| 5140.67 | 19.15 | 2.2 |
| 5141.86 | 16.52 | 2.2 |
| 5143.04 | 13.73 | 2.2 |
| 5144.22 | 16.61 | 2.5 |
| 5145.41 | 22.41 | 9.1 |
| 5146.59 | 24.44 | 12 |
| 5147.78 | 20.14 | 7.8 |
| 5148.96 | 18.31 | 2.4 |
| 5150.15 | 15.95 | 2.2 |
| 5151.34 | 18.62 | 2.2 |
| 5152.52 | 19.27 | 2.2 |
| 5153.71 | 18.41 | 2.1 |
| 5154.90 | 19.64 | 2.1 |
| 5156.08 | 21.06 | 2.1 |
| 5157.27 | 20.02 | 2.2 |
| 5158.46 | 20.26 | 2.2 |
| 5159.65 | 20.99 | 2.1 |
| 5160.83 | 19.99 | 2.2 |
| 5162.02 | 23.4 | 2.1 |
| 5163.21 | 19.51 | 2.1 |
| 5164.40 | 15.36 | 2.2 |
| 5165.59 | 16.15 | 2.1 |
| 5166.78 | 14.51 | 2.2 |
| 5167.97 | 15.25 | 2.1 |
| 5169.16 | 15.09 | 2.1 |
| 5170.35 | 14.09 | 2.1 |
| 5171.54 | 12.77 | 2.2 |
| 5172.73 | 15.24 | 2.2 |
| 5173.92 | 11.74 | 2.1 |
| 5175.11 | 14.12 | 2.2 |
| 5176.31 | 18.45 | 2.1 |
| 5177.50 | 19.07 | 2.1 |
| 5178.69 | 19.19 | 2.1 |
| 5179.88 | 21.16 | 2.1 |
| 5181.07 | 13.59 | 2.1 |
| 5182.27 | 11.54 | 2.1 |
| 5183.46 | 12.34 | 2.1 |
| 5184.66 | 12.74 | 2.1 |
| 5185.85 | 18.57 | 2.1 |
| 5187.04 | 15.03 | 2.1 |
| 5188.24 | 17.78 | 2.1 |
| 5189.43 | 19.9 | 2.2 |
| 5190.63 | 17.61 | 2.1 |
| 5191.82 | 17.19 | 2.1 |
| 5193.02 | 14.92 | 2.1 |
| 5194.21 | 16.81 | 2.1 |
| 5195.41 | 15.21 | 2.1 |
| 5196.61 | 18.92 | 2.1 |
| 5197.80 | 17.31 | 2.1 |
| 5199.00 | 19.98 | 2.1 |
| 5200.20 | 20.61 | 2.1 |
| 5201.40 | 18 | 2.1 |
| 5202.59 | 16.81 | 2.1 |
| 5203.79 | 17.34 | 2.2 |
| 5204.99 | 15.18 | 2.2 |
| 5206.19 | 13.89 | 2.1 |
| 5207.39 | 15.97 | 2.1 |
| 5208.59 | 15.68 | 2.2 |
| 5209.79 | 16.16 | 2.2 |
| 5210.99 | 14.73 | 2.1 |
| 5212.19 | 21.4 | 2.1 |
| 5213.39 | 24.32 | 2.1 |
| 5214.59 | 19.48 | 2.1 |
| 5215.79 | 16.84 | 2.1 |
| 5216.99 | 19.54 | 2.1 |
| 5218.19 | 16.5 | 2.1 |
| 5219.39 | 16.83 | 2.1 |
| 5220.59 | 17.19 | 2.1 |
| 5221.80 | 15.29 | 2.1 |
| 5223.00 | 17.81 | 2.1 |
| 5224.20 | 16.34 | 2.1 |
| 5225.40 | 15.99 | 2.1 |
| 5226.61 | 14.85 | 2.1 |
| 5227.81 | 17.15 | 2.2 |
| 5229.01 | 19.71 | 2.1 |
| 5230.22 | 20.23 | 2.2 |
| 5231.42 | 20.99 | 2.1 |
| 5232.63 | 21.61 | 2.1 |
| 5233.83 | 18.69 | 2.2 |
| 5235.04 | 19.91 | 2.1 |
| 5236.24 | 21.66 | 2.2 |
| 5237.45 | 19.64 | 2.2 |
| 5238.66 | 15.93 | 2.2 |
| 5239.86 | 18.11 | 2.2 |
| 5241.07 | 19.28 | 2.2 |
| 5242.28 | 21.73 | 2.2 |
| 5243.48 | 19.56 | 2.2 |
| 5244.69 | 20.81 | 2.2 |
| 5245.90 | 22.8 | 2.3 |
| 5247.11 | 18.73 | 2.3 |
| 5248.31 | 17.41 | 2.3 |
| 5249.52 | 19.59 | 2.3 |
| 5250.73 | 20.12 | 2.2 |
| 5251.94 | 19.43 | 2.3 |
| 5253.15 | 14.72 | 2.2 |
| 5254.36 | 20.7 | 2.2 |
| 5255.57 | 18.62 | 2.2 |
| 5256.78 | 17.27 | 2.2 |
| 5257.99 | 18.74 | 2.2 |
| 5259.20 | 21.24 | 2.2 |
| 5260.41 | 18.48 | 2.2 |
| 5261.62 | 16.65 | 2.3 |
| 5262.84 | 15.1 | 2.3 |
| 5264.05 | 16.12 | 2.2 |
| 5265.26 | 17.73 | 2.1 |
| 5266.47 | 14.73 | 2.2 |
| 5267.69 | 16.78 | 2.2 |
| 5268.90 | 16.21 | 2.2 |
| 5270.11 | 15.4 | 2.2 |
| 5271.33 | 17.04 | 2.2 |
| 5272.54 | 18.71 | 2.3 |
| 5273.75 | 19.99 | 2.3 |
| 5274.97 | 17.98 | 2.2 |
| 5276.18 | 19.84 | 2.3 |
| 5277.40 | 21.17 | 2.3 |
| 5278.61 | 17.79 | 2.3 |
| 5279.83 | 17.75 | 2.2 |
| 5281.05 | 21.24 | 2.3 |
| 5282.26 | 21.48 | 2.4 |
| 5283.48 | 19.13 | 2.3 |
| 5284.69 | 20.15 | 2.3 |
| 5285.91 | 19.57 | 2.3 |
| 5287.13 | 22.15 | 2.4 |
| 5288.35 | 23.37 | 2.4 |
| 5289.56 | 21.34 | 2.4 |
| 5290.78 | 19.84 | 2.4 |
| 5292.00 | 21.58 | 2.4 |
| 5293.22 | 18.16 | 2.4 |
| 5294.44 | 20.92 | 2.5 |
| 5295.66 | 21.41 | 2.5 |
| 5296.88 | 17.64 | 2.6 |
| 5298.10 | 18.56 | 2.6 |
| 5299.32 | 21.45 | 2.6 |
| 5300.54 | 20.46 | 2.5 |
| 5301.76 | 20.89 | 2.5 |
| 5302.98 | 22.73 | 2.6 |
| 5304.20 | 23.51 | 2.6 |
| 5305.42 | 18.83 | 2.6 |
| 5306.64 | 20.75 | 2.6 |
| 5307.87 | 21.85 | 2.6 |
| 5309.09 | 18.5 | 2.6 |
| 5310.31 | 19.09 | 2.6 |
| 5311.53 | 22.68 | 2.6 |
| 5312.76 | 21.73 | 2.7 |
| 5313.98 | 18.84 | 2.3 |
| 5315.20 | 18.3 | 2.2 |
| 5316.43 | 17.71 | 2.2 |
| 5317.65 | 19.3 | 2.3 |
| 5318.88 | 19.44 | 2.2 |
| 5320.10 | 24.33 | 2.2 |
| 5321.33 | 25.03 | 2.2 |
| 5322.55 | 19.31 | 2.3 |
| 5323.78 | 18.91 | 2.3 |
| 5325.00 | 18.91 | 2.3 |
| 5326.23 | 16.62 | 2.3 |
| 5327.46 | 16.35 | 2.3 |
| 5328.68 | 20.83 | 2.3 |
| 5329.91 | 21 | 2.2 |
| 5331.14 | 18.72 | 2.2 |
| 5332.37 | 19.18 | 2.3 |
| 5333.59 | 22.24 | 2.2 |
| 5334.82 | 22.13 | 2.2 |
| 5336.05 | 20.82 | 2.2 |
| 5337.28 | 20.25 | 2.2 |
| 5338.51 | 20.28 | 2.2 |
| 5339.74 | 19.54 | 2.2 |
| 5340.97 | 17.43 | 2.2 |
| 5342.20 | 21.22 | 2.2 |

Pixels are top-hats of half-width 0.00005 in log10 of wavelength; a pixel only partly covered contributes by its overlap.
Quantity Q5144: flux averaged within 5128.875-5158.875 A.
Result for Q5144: 18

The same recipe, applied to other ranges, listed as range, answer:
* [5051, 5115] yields 18.4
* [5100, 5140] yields 18.3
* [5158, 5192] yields 16.6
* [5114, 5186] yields 17.6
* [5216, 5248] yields 18.7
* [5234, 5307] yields 19.3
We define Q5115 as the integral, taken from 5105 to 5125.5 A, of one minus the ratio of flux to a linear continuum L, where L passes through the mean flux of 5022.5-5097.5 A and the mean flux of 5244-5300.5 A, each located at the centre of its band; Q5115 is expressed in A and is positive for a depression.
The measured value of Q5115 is -0.78 A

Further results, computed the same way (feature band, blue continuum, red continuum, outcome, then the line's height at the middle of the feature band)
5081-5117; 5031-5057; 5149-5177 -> -2.3 A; 17.5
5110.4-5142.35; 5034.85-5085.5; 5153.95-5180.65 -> -0.8 A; 17.6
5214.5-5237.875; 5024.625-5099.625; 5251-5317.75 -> 0.8 A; 18.9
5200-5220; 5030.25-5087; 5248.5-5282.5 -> 0.6 A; 18.1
